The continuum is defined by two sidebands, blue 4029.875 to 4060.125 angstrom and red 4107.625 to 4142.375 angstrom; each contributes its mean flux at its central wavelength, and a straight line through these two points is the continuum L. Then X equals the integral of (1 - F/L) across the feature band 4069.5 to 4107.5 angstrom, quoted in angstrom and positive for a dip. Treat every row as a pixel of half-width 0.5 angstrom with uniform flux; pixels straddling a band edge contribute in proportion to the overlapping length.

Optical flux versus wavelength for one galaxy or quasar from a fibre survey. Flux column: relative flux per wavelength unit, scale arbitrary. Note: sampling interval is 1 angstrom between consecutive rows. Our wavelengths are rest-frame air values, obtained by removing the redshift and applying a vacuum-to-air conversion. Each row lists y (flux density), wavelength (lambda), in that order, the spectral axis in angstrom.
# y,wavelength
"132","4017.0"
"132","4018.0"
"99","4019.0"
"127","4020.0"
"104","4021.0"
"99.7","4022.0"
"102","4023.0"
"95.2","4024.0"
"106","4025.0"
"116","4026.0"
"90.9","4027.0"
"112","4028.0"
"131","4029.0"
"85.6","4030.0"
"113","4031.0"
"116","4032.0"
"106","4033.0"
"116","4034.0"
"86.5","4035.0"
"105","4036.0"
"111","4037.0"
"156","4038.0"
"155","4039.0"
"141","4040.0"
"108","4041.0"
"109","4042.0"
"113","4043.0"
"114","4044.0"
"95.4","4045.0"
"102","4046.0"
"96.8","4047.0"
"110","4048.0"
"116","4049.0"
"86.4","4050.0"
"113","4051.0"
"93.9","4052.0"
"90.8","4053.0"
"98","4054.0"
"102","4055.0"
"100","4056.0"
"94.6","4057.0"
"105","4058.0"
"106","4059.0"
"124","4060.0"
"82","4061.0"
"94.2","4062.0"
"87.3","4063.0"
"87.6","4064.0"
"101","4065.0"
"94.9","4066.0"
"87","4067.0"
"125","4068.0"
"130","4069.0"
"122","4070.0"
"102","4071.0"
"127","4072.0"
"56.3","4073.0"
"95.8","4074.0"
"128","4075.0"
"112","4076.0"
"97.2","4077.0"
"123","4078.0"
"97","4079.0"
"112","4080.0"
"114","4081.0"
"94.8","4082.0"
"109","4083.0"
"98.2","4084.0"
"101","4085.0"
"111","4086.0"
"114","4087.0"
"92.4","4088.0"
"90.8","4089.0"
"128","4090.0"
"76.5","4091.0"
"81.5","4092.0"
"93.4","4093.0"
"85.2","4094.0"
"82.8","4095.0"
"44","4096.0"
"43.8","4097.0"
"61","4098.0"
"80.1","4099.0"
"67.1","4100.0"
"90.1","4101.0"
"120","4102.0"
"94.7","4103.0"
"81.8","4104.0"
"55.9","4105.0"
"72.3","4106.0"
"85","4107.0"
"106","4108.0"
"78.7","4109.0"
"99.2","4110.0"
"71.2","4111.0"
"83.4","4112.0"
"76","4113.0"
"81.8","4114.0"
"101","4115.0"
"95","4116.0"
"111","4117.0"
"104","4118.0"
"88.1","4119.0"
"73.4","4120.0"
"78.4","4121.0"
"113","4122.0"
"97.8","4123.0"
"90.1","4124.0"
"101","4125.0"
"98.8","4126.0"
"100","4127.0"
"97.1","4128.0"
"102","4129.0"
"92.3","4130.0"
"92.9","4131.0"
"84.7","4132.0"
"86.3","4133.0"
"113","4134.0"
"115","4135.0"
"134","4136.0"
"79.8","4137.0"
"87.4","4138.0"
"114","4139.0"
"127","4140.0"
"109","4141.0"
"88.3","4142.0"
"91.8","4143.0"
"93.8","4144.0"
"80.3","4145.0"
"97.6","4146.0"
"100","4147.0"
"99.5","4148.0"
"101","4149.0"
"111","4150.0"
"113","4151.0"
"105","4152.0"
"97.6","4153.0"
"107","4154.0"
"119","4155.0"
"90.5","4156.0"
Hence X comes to 3.3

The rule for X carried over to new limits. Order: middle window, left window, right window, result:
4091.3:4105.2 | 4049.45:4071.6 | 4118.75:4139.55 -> 3.00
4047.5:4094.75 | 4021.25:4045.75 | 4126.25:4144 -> 2.51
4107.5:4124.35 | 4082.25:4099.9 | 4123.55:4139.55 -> 0.66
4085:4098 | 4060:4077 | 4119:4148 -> 1.85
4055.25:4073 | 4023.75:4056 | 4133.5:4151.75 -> 0.81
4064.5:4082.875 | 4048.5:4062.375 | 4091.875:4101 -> -4.04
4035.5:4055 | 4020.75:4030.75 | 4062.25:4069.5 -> -1.50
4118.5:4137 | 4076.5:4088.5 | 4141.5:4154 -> 0.63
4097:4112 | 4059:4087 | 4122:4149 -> 2.95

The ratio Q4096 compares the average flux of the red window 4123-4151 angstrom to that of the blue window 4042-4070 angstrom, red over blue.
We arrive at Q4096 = 0.97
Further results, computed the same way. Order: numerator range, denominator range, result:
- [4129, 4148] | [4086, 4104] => 1.16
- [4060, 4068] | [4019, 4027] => 0.90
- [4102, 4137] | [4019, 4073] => 0.87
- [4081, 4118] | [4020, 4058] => 0.82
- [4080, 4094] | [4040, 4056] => 0.96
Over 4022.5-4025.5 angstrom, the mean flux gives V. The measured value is 101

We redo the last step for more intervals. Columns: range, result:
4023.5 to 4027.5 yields 102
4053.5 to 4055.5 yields 100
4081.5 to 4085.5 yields 101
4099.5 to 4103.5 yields 93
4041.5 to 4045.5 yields 108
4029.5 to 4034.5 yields 107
